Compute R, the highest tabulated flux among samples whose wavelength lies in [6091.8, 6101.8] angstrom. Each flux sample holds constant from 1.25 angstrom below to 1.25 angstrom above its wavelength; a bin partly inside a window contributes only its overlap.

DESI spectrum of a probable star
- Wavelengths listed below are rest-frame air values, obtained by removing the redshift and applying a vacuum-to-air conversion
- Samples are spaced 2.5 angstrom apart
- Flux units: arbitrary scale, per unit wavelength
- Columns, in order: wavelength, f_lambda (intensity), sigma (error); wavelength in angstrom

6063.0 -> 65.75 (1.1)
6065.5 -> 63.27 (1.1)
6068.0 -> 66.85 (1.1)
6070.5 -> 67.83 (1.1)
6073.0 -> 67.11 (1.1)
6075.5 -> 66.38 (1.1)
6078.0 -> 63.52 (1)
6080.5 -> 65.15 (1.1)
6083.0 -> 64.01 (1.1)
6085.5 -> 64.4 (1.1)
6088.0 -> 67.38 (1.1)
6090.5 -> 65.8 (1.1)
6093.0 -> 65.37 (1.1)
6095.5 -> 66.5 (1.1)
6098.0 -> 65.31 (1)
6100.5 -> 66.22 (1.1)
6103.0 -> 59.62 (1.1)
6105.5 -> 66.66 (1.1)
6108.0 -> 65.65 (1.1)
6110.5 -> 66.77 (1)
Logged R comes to 66.5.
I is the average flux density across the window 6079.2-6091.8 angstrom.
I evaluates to 65.3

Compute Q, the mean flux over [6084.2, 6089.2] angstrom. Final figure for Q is 65.9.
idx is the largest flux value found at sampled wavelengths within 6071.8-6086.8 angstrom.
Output 67.11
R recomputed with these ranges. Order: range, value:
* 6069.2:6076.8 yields 67.83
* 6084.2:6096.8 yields 67.38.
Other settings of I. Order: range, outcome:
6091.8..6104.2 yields 64.6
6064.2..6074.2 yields 66.3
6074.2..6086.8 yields 64.7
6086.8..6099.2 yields 66.1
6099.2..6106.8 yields 64.2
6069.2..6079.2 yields 66.2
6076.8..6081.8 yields 64.3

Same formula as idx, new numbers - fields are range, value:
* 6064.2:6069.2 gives 66.85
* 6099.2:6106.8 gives 66.66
